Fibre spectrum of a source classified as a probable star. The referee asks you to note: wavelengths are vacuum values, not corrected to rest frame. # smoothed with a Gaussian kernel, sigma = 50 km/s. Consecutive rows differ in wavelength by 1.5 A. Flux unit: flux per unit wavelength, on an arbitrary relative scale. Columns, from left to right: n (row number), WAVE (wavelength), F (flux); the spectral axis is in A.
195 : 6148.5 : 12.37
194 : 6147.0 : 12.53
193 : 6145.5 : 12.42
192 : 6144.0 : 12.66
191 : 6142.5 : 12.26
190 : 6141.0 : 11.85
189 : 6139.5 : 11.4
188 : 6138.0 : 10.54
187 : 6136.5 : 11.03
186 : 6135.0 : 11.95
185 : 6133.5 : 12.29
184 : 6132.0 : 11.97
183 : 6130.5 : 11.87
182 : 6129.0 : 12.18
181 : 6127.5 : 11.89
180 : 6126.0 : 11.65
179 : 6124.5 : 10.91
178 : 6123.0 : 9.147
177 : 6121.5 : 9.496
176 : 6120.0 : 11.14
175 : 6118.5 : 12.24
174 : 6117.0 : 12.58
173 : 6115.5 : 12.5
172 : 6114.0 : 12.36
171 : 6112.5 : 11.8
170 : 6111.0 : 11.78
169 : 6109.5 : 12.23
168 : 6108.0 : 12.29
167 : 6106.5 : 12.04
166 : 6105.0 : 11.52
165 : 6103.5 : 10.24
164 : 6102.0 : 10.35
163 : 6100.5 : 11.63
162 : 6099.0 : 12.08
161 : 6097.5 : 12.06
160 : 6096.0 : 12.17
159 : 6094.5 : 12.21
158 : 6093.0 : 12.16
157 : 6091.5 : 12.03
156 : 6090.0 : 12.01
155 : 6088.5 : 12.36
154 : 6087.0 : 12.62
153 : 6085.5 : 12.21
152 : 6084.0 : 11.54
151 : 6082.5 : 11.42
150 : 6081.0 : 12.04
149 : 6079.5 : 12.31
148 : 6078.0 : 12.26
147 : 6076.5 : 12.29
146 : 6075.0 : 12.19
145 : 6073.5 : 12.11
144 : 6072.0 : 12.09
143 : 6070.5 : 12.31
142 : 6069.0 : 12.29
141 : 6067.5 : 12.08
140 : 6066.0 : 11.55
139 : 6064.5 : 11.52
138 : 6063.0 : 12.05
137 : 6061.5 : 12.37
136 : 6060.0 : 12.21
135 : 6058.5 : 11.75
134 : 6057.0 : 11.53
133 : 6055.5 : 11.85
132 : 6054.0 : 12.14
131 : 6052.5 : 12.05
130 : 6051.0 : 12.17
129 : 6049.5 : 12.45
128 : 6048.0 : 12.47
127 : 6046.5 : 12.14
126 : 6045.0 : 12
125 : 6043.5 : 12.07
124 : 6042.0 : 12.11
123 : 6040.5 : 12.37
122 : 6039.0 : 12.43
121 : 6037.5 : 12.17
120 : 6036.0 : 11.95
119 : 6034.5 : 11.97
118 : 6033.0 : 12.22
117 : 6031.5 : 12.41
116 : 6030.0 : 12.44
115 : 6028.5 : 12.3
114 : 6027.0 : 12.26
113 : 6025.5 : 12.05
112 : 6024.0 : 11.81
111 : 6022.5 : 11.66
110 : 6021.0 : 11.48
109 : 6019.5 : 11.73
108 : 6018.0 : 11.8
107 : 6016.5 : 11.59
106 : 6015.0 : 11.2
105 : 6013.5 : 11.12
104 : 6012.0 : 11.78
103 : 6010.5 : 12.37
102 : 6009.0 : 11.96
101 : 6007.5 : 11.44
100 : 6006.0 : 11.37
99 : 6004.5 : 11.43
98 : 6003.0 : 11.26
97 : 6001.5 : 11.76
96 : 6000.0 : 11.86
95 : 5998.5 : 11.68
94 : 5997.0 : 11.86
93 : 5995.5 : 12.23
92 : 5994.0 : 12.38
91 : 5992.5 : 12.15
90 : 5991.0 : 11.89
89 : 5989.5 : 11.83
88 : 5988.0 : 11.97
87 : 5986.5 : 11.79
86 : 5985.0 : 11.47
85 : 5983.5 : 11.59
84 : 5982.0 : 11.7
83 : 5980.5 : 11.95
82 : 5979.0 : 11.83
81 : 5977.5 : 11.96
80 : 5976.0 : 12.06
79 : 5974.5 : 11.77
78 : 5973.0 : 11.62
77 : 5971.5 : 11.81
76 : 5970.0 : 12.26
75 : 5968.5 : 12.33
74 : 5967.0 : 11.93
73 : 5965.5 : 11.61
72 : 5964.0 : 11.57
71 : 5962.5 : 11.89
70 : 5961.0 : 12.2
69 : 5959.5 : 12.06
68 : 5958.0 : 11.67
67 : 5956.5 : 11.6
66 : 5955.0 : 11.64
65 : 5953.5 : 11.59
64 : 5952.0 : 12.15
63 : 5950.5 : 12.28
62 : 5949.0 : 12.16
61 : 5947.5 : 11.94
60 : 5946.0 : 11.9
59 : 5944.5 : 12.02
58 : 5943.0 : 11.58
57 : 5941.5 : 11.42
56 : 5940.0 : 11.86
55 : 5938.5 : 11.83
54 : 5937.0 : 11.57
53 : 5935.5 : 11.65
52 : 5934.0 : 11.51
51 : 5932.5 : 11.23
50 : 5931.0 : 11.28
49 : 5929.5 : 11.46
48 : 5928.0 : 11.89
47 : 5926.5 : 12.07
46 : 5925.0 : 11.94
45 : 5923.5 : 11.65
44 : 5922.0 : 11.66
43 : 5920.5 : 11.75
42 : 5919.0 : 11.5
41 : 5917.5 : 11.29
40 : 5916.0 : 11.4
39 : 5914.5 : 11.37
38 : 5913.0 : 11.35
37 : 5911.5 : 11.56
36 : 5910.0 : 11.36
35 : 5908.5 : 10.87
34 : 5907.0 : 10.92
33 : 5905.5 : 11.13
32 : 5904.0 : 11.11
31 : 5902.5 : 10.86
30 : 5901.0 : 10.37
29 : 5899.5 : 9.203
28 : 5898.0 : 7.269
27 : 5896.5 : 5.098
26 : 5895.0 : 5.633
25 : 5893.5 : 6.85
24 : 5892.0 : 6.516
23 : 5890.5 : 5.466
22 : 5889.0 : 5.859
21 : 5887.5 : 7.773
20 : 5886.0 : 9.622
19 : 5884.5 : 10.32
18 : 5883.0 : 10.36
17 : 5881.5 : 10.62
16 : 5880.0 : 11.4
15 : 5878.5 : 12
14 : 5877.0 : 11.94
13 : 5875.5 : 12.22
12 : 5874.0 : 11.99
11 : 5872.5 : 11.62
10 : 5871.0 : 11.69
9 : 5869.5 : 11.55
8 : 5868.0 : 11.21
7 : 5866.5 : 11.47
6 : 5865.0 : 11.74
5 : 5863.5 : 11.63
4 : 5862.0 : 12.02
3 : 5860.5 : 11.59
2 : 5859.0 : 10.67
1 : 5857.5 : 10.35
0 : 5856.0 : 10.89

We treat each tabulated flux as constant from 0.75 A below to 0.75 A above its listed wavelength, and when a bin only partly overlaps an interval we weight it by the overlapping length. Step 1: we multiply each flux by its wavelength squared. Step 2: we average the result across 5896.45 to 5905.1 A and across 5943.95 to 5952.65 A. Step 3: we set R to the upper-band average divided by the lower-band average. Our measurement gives 1.31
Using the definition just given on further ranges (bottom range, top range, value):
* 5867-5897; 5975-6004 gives 1.29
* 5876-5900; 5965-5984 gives 1.44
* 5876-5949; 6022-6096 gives 1.21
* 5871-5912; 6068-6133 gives 1.31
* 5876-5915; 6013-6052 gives 1.32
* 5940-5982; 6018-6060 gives 1.04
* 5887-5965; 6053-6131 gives 1.16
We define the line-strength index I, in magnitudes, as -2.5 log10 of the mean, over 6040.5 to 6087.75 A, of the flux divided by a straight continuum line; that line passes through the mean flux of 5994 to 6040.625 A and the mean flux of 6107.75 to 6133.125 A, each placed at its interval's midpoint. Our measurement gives -0.03 mag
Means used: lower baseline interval 11.9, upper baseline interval 11.6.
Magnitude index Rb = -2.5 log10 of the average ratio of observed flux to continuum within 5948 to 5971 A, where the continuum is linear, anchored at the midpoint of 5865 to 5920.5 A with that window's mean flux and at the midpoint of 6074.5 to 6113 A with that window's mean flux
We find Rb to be -0.116 mag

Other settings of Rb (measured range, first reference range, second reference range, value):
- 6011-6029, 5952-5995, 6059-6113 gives 0.016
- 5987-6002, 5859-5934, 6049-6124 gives -0.070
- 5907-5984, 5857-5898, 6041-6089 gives -0.099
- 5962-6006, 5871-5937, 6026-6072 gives -0.047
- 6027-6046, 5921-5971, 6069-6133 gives -0.035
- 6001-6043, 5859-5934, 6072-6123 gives -0.049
